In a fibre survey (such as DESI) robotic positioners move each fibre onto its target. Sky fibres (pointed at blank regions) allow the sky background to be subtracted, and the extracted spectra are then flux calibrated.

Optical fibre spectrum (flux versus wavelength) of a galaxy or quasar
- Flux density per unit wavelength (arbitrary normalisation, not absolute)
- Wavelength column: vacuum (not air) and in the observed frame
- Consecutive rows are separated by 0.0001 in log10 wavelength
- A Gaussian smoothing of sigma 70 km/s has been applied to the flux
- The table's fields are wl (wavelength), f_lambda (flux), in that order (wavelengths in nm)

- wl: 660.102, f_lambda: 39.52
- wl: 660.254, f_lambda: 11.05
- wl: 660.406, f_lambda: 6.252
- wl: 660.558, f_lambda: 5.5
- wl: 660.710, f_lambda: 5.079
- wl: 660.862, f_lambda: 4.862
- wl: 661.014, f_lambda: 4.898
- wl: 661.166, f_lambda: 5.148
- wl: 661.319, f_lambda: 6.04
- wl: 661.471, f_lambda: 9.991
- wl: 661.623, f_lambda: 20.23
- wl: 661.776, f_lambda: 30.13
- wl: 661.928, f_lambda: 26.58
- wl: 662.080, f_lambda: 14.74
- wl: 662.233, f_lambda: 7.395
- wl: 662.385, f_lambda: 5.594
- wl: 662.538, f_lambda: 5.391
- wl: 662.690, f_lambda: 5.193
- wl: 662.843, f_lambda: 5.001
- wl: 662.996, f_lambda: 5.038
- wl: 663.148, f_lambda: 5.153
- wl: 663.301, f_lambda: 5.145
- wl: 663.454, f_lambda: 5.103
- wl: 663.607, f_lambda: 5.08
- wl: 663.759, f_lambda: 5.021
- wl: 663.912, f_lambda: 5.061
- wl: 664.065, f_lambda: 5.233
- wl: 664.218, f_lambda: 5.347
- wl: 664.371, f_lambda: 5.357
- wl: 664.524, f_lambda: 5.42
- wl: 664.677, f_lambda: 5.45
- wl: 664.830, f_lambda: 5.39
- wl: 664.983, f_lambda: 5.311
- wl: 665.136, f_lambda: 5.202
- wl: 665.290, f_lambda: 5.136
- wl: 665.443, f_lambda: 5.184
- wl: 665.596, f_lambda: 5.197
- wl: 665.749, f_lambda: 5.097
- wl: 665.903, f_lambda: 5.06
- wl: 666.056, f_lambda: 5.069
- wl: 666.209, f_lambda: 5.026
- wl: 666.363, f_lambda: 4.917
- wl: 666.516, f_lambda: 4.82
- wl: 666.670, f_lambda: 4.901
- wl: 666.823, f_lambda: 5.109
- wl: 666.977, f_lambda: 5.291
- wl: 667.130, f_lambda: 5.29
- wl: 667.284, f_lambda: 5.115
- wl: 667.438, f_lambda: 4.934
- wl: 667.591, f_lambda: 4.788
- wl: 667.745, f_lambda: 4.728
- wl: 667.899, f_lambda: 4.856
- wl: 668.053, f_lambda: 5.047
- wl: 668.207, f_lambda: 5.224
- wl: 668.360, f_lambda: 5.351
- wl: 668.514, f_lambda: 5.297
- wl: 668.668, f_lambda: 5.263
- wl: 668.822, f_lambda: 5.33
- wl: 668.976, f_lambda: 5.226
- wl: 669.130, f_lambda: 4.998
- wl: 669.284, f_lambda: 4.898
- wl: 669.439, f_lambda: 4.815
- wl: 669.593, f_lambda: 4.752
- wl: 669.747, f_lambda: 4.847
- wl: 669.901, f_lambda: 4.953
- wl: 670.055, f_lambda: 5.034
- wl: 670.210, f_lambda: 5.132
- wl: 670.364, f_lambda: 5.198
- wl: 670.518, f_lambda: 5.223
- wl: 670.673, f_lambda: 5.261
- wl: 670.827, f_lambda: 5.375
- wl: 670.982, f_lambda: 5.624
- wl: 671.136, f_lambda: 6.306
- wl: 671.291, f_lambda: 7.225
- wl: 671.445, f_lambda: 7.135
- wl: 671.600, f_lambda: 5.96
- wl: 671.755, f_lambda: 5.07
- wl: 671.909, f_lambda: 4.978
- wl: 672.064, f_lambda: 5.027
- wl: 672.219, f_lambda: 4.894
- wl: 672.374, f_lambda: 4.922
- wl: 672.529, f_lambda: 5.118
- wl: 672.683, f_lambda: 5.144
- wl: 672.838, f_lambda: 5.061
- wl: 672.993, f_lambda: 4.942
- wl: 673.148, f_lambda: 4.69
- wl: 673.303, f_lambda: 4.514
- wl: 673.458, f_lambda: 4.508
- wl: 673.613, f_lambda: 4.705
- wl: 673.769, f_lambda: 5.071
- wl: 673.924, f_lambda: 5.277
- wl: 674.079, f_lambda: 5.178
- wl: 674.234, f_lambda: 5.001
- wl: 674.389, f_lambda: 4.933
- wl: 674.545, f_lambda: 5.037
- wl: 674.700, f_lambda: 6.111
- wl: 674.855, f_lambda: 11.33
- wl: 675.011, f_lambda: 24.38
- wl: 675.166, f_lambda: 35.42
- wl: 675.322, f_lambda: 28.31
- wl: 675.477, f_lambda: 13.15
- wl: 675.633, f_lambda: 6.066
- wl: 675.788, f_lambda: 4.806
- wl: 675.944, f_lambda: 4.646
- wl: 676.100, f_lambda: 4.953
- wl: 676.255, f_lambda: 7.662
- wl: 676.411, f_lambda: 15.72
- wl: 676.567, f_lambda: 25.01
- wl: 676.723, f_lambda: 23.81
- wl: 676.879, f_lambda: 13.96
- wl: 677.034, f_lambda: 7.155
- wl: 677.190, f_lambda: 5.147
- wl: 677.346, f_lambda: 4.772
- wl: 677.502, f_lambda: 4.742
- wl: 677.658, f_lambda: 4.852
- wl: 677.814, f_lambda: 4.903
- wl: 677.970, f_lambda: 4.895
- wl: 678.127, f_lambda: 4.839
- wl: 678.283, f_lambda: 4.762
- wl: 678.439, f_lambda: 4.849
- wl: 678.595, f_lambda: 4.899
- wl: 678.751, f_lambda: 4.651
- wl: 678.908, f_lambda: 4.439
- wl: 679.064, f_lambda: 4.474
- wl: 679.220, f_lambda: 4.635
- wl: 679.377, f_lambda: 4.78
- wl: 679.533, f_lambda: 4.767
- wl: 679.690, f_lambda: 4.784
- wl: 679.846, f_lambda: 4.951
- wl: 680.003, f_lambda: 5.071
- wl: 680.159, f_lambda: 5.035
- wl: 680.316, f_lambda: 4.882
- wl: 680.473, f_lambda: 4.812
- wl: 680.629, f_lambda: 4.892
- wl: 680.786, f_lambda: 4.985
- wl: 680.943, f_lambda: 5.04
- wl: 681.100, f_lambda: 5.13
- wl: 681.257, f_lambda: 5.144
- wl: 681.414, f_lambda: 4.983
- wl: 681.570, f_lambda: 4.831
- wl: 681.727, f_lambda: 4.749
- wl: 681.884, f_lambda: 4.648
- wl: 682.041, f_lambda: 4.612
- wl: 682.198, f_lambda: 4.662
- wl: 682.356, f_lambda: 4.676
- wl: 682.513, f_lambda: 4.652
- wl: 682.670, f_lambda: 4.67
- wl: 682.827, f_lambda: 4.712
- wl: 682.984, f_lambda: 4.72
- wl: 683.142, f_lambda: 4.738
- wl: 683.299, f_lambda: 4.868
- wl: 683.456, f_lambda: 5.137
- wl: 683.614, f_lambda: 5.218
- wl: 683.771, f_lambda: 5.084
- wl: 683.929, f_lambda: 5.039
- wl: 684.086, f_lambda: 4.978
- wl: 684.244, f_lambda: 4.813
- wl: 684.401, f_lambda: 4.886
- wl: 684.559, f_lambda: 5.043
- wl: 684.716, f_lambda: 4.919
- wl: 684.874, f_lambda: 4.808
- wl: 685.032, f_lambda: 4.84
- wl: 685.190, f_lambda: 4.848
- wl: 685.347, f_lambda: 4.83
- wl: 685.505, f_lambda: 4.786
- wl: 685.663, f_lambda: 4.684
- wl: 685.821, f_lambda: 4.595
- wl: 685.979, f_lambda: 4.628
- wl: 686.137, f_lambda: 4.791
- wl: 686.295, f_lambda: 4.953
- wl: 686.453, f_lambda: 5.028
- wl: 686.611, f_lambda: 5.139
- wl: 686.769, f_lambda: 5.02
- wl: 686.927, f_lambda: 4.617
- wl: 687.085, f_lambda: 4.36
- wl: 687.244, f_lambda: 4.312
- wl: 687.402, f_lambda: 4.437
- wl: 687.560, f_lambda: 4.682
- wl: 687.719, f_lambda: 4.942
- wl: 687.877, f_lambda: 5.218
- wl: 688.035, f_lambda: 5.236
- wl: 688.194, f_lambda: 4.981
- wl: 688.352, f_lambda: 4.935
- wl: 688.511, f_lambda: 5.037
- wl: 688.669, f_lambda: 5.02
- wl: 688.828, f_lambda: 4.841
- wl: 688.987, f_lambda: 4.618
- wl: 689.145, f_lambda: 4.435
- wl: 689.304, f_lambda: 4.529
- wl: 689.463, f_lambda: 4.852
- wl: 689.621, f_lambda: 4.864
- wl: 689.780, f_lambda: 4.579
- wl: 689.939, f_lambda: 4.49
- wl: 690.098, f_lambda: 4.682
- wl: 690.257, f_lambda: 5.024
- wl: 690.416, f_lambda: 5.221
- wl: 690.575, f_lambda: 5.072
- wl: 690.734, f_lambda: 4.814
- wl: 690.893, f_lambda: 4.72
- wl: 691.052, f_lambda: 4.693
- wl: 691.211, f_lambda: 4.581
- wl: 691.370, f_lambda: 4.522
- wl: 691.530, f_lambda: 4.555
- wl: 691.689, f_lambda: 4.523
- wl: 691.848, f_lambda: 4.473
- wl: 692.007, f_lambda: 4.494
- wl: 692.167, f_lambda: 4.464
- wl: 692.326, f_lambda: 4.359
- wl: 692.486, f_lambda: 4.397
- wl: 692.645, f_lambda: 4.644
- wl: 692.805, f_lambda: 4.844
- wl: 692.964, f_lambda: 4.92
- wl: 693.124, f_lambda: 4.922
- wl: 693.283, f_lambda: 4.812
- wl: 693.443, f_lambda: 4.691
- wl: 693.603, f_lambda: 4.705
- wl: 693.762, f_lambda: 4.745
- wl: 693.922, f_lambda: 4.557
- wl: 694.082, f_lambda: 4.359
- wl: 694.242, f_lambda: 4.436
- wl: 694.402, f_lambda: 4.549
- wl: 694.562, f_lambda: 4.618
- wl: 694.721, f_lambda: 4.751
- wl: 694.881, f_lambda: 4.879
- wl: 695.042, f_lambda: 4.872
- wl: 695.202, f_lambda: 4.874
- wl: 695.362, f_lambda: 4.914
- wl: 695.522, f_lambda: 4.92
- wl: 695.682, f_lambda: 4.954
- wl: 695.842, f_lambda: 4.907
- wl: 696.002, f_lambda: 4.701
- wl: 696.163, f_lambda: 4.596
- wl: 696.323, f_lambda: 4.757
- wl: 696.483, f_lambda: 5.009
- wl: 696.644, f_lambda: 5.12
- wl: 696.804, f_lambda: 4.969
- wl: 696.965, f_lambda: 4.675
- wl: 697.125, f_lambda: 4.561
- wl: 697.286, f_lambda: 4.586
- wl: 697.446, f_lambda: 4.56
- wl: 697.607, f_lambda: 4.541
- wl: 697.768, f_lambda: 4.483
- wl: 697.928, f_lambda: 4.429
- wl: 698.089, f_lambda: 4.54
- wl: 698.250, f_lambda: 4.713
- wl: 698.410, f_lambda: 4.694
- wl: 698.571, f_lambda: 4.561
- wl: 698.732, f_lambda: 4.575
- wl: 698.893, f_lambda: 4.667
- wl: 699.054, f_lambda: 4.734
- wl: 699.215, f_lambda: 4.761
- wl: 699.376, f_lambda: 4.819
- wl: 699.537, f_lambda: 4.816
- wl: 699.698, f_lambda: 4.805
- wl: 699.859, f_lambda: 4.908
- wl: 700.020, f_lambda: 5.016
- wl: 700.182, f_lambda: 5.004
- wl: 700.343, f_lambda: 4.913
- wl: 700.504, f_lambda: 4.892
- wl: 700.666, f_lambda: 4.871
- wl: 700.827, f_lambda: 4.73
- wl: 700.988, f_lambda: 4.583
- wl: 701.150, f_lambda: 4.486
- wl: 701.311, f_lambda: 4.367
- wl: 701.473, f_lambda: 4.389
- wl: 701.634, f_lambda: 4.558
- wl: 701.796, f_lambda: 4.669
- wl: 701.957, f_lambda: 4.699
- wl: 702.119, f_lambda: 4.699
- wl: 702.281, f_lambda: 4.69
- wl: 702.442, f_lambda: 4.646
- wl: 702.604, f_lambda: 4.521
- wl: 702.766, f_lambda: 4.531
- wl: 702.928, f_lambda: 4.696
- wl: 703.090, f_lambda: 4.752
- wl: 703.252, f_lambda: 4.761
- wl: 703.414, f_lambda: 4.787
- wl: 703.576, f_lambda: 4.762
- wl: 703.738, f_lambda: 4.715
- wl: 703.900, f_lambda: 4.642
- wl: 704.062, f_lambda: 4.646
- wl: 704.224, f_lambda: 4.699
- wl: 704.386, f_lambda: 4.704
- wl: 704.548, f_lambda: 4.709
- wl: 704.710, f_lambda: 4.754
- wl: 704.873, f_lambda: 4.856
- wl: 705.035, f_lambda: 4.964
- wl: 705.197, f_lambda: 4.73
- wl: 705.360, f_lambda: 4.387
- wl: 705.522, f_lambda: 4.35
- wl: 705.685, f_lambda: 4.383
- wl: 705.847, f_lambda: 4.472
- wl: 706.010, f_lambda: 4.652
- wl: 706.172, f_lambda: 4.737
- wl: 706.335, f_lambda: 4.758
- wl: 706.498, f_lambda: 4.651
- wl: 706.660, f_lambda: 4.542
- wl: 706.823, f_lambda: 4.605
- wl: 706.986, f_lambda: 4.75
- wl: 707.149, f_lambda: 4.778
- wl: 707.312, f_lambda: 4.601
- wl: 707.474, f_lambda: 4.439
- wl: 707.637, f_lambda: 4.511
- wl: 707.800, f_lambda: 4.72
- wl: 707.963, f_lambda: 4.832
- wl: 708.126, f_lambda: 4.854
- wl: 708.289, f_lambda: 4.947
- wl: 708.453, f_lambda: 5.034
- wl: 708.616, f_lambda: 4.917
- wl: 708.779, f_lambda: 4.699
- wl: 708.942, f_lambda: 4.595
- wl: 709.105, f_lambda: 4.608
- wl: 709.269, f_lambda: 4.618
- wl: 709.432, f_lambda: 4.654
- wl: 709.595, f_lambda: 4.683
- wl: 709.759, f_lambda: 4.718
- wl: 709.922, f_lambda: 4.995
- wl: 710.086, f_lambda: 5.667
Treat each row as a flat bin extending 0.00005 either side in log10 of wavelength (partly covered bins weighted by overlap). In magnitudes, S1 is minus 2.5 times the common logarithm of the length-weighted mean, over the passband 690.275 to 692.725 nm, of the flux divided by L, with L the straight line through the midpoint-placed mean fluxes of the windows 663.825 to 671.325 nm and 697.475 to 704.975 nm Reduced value 0.04 mag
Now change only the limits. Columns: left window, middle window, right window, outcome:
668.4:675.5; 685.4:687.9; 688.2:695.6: 0.12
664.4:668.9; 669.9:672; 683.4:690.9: -0.11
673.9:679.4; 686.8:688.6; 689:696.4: 0.26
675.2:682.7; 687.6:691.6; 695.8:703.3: 0.21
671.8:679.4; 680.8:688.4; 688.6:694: 0.25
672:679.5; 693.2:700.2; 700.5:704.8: 0.14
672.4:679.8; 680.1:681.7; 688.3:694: 0.38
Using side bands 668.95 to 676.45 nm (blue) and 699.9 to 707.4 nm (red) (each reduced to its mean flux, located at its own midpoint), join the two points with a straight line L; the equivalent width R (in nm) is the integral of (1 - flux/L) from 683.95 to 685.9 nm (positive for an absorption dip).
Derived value 0.43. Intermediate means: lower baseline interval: 7.21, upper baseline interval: 4.68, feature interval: 4.84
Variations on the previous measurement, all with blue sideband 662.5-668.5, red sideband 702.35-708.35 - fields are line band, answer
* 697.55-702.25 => 0.046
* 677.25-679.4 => 0.099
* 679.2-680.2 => 0.020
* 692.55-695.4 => 0.047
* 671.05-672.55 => -0.186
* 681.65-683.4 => 0.081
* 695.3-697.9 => 0.008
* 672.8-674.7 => 0.030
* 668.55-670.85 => -0.001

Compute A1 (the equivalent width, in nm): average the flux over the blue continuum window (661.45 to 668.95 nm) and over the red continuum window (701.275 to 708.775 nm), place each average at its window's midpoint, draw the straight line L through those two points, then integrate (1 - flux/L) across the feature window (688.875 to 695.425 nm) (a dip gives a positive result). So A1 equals 0.79 nm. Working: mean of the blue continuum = 6.7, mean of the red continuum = 4.67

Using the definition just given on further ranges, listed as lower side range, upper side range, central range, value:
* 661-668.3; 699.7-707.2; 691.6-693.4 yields 0.22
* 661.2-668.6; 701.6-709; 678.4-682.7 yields 0.83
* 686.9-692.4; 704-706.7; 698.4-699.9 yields -0.02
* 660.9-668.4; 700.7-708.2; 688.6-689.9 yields 0.18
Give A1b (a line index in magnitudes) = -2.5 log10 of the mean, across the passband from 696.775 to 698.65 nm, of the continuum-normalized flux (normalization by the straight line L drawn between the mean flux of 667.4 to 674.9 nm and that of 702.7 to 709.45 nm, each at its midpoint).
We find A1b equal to 0.05 mag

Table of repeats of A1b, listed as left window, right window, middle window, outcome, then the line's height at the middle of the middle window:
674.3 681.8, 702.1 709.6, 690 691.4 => 0.33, 6.53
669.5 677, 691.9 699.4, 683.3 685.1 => 0.29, 6.53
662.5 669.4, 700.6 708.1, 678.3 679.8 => 0.06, 4.97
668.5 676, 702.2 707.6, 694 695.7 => 0.14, 5.38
